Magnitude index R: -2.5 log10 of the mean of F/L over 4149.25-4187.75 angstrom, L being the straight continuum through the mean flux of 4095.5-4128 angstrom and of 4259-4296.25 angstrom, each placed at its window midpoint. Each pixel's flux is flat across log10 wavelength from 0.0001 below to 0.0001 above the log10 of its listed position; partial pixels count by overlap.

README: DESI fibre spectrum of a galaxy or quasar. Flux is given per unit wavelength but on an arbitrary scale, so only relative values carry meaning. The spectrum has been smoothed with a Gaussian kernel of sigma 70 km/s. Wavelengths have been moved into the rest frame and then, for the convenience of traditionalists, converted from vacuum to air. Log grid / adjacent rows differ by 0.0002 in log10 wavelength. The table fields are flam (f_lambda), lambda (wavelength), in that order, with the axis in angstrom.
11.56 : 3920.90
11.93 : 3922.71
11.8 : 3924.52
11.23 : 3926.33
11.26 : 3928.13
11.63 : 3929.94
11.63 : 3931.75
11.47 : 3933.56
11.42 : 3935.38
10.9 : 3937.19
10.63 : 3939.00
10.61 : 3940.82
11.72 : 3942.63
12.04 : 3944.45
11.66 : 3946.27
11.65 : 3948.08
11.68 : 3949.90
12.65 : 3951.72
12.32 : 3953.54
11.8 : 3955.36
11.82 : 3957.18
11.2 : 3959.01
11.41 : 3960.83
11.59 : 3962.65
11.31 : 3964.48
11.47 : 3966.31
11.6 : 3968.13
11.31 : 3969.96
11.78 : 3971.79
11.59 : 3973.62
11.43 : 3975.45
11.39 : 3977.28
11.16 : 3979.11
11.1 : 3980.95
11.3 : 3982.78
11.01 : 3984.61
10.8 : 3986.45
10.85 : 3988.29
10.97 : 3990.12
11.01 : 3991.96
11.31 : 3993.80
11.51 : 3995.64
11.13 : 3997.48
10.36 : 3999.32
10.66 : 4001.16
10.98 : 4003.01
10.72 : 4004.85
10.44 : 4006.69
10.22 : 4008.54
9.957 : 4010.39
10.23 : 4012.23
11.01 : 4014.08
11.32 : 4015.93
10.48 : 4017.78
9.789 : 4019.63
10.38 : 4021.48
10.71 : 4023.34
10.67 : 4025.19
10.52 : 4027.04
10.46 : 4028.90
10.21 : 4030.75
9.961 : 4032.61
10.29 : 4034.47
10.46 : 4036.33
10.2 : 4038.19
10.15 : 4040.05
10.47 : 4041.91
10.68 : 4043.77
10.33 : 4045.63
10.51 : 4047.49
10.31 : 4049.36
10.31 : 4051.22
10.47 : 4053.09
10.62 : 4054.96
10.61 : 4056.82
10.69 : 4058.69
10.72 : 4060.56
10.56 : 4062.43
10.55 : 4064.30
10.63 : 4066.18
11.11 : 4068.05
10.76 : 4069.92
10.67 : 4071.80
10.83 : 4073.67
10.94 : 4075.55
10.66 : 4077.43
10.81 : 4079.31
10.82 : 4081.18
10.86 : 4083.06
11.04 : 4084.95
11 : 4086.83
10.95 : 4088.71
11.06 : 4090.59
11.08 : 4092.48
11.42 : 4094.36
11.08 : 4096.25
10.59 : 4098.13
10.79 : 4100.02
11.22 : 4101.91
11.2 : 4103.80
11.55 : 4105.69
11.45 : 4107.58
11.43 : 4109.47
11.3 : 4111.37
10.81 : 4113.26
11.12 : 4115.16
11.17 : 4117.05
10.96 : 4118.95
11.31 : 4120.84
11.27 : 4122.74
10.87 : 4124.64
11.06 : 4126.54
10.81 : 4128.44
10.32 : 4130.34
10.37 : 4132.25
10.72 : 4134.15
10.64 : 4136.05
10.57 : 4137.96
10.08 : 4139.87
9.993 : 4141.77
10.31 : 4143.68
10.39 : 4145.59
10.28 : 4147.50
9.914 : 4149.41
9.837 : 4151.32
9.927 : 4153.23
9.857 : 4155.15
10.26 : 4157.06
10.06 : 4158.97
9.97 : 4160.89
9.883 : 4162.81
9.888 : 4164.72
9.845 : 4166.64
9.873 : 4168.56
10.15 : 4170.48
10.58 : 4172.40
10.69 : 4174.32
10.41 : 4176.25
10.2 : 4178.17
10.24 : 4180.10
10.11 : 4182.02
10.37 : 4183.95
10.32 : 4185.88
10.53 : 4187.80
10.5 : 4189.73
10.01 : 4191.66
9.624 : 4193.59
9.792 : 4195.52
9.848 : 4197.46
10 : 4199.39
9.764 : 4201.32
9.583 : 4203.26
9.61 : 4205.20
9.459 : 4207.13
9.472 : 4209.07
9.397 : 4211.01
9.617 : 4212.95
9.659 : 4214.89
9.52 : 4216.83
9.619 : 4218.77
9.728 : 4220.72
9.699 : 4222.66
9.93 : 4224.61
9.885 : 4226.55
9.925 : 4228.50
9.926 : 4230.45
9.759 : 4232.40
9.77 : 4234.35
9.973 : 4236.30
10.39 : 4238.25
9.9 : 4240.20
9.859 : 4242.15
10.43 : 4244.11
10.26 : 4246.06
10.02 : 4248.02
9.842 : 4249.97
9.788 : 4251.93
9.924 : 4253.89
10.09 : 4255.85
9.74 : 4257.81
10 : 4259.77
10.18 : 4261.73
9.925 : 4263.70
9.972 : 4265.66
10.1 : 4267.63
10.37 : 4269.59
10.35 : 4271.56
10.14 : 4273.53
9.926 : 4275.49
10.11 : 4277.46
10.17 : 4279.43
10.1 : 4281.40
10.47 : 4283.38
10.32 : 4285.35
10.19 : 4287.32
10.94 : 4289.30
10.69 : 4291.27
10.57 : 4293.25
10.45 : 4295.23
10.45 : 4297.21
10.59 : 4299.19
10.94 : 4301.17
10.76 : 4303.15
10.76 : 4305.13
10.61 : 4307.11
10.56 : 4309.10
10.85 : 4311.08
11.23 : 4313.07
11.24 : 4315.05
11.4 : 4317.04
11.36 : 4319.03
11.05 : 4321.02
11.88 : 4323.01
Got 0.072 mag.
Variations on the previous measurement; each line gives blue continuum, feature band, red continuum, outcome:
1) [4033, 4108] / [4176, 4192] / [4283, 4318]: 0.045 mag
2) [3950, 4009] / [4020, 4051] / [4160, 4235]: 0.055 mag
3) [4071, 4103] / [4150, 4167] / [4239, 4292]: 0.070 mag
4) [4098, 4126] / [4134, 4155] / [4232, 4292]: 0.074 mag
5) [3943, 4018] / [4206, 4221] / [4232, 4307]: 0.095 mag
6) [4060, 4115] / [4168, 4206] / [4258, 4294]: 0.049 mag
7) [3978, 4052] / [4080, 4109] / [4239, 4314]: -0.056 mag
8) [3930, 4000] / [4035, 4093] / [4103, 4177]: 0.024 mag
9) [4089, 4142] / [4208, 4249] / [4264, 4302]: 0.075 mag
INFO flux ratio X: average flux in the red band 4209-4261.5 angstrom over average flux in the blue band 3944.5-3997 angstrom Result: 0.9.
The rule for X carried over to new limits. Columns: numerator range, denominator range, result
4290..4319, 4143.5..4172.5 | 1.08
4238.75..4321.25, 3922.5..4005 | 0.91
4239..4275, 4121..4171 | 0.98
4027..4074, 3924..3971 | 0.91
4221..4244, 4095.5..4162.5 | 0.93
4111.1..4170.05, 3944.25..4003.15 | 0.92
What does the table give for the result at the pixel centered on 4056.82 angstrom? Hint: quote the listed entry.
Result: 10.61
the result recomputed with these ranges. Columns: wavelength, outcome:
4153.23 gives 9.927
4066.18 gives 10.63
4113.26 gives 10.81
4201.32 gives 9.764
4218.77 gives 9.619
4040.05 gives 10.15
